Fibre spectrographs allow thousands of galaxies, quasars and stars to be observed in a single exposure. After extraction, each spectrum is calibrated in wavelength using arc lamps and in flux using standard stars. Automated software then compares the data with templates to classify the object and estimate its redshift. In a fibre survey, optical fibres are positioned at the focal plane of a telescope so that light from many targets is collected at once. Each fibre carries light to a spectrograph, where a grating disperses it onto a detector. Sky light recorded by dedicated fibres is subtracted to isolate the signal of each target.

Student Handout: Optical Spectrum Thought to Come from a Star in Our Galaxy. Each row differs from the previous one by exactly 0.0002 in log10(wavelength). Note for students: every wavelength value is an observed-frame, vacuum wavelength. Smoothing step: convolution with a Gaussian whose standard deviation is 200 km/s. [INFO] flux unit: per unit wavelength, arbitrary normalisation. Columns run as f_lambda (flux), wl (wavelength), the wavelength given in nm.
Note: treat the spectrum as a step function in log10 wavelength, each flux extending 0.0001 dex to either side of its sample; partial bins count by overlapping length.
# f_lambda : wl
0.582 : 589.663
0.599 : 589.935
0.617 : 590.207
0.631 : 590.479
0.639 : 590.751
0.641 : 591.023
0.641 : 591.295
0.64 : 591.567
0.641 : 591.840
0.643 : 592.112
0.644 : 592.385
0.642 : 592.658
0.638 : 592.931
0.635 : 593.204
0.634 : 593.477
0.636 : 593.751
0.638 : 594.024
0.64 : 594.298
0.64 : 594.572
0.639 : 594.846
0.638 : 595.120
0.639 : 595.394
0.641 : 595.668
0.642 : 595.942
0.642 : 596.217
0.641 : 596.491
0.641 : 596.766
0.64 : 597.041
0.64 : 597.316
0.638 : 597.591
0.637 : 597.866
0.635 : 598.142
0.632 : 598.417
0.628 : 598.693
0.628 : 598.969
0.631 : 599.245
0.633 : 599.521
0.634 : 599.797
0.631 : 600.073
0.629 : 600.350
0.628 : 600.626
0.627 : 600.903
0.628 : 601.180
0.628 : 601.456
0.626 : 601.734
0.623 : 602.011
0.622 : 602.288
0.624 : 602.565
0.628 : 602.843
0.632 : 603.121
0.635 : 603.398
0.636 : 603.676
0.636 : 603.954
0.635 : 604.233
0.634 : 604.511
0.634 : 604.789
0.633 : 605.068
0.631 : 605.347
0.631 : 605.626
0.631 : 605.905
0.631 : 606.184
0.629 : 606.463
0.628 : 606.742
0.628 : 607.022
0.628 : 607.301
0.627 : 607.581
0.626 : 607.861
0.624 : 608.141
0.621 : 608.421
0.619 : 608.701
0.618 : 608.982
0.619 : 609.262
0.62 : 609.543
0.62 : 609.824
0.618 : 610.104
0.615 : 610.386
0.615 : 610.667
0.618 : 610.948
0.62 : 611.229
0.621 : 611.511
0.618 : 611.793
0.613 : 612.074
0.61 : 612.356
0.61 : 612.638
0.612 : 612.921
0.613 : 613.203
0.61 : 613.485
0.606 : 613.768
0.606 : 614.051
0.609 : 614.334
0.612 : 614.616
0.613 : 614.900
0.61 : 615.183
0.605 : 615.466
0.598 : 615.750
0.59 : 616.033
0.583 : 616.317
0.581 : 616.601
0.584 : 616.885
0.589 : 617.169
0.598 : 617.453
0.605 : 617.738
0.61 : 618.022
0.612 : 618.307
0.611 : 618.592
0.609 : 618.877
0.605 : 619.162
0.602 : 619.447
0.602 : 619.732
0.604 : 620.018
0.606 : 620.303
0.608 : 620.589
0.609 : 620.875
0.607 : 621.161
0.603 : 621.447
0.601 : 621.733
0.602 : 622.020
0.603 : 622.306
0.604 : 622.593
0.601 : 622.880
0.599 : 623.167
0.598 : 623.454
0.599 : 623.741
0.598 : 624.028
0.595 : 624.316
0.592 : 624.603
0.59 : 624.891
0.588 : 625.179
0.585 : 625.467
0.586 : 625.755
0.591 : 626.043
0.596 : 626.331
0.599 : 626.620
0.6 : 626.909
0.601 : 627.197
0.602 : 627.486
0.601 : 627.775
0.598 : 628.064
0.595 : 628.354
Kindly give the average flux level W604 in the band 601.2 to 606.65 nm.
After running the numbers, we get 0.63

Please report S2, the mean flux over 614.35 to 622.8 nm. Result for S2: 0.602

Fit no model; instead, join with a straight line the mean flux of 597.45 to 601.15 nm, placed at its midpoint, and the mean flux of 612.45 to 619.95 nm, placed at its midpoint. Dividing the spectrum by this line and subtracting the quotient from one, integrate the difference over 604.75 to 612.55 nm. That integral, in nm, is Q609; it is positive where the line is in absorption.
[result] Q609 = -0.09 nm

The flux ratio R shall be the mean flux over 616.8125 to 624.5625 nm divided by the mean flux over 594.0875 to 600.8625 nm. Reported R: 0.95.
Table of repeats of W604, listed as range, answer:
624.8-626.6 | 0.59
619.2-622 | 0.605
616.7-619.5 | 0.602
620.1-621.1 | 0.607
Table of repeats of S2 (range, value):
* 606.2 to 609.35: 0.625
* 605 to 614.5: 0.62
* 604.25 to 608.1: 0.63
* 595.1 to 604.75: 0.633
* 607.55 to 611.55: 0.62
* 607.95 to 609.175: 0.621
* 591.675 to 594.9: 0.639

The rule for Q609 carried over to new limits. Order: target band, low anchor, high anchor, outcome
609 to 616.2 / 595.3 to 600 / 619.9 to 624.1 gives 0.05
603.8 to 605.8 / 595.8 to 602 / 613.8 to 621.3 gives -0.03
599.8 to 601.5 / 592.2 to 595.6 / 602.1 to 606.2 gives 0.01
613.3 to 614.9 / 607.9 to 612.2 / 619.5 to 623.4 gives 0.01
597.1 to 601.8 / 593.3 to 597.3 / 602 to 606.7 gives 0.03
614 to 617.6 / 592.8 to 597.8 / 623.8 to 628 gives 0.07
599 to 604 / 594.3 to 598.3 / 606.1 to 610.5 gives 0.02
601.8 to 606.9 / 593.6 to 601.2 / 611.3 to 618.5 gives -0.06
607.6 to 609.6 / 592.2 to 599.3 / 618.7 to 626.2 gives -0.01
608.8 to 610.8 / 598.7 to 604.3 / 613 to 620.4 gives -0.01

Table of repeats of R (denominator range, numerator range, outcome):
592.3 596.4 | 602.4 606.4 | 0.99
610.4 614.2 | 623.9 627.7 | 0.97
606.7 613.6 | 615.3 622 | 0.97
